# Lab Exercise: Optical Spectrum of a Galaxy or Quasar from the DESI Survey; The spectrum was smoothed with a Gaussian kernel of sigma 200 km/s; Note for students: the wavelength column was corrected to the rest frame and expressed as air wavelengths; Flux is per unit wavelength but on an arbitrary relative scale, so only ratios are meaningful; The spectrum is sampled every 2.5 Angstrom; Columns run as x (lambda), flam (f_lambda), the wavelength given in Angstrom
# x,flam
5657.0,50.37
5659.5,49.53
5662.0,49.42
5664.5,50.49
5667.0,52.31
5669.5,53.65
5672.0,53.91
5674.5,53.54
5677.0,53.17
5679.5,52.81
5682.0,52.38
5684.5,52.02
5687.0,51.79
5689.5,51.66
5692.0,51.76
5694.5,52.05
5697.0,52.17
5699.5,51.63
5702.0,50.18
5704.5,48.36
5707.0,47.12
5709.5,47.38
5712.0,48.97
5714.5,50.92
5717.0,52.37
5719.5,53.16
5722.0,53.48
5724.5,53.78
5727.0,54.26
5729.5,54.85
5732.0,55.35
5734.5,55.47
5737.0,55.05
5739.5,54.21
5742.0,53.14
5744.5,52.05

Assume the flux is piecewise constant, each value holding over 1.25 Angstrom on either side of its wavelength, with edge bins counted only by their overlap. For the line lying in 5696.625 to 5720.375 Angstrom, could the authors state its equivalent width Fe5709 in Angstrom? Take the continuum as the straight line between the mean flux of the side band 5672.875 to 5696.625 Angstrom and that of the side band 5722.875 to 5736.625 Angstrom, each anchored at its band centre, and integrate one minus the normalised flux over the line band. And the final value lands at 1.6 Angstrom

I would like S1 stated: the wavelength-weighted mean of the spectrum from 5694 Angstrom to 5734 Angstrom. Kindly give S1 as 51.7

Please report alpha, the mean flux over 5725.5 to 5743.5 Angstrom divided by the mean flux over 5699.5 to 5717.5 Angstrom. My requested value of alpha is 1.11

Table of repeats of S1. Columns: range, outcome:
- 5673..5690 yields 52.5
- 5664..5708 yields 51.8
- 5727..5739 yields 55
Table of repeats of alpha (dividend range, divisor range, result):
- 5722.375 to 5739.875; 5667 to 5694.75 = 1.04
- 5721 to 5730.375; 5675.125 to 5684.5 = 1.03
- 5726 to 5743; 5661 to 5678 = 1.04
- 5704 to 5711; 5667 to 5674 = 0.89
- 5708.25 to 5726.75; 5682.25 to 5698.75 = 0.99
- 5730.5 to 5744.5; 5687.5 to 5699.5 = 1.05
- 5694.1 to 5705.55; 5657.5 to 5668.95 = 1.00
